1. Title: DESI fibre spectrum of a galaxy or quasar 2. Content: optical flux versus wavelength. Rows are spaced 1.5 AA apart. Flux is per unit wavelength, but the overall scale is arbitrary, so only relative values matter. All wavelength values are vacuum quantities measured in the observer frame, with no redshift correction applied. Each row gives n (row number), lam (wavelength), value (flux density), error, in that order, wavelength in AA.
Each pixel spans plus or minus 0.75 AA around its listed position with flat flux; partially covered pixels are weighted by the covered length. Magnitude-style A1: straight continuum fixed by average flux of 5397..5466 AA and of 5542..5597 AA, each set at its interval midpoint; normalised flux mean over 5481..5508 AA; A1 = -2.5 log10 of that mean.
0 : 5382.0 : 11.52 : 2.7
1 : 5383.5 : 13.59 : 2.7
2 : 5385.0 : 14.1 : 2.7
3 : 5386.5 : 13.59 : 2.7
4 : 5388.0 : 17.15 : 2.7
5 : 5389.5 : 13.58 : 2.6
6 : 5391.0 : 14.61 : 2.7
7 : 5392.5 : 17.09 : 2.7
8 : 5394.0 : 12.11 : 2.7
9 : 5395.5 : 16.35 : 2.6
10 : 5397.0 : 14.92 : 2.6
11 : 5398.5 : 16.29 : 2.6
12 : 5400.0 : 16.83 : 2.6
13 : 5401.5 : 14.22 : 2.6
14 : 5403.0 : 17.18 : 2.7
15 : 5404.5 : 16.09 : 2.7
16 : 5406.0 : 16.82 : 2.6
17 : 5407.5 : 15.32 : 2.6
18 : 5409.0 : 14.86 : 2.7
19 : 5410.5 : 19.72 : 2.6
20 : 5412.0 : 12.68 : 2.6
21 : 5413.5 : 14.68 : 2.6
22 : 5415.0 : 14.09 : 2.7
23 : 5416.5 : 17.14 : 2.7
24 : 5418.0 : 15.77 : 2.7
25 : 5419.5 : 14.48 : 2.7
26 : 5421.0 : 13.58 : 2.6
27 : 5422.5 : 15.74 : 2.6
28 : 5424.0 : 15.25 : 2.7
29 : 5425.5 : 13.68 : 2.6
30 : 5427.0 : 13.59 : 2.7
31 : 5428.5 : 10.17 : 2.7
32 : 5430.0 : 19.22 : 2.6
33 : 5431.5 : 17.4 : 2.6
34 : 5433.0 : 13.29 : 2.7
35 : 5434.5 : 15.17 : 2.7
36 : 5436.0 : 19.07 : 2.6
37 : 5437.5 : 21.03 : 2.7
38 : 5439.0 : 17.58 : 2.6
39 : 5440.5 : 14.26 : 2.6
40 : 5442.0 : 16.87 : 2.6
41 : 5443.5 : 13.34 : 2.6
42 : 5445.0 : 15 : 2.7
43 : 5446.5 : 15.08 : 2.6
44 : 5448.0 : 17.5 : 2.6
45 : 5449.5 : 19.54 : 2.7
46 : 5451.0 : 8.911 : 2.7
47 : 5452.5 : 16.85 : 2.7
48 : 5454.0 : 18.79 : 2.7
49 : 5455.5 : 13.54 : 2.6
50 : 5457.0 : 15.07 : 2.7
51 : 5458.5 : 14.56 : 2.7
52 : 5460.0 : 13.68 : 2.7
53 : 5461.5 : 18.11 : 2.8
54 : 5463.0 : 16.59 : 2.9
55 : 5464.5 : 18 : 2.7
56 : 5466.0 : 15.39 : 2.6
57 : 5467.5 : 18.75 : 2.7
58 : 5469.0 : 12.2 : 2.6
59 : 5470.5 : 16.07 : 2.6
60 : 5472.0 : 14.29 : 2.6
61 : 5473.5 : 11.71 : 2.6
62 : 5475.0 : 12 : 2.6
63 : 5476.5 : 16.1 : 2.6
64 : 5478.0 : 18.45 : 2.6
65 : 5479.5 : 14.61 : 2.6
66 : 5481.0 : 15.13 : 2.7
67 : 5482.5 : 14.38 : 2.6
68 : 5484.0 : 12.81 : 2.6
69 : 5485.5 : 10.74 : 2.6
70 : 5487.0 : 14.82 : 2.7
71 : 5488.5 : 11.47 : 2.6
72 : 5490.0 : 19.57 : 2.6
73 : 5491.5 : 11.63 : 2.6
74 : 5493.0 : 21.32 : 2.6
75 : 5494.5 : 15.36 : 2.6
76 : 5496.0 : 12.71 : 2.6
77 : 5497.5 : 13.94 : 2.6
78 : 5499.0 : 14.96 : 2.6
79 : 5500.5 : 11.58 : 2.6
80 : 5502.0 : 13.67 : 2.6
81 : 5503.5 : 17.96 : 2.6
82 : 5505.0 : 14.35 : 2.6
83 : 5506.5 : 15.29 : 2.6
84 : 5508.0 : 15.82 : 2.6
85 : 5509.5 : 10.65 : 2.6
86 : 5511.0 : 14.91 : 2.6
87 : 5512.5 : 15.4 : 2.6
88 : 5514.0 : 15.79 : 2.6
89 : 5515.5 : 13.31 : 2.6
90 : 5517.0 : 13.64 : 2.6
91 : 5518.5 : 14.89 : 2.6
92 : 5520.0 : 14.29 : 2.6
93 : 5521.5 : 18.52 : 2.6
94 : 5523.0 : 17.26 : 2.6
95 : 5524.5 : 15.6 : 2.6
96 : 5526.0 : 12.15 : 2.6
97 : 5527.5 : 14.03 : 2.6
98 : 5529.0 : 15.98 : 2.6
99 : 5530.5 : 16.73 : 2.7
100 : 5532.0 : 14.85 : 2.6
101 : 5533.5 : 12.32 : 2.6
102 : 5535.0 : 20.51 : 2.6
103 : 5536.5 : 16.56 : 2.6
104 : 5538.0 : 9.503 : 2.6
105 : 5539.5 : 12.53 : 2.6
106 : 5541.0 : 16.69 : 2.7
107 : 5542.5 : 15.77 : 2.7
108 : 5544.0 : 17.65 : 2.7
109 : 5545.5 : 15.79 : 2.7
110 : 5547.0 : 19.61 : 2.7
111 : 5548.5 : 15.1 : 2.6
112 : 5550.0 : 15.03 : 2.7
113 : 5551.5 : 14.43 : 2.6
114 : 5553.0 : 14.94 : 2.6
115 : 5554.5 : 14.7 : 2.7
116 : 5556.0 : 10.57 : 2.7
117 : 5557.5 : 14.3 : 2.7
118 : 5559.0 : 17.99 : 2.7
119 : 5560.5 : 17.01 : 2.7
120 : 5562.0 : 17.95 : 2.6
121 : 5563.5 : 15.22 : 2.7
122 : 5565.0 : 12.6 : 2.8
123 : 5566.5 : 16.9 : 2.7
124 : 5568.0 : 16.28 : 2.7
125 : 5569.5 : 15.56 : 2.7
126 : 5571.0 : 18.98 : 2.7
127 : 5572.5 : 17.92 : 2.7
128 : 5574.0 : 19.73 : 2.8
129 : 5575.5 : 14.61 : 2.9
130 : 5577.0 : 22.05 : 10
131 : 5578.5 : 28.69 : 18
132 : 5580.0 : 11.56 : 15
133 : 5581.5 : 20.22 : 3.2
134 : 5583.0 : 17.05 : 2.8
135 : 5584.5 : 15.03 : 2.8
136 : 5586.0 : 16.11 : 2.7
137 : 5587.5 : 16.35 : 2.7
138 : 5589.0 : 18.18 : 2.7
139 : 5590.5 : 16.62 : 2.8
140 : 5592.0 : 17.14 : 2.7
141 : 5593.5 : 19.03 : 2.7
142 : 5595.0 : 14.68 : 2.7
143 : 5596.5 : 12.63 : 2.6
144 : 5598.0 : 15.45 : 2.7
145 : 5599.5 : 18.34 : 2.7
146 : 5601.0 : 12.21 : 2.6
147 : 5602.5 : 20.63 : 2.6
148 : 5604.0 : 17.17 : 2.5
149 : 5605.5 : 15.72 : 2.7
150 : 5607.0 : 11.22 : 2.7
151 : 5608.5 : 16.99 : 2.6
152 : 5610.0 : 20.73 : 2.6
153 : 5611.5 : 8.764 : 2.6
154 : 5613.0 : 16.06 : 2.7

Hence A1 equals 0.11 mag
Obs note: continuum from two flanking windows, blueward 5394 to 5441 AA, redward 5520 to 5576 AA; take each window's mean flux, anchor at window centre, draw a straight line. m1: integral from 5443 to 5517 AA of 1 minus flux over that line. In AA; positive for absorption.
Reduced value 3.5 AA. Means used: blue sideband 15.6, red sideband 15.7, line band 14.9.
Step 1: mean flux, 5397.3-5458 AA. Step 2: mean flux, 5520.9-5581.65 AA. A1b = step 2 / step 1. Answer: 1.0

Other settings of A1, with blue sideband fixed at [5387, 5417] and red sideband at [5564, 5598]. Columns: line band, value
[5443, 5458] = 0.042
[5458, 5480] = 0.052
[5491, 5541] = 0.119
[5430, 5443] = -0.069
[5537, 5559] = 0.134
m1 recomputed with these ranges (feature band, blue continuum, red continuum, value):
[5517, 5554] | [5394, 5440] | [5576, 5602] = 2.8 AA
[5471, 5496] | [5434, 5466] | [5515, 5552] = 1.9 AA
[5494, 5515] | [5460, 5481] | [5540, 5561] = 1.5 AA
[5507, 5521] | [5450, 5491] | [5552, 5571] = 0.7 AA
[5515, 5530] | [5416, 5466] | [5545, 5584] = 1.2 AA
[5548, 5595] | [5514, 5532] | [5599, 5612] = -3.4 AA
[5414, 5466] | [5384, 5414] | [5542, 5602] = 0.1 AA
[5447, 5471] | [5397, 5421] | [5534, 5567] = -0.4 AA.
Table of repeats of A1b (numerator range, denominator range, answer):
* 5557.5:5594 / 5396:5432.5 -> 1.13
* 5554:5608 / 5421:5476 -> 1.07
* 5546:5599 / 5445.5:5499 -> 1.10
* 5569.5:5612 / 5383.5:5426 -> 1.11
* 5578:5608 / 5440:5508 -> 1.10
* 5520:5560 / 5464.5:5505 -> 1.04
